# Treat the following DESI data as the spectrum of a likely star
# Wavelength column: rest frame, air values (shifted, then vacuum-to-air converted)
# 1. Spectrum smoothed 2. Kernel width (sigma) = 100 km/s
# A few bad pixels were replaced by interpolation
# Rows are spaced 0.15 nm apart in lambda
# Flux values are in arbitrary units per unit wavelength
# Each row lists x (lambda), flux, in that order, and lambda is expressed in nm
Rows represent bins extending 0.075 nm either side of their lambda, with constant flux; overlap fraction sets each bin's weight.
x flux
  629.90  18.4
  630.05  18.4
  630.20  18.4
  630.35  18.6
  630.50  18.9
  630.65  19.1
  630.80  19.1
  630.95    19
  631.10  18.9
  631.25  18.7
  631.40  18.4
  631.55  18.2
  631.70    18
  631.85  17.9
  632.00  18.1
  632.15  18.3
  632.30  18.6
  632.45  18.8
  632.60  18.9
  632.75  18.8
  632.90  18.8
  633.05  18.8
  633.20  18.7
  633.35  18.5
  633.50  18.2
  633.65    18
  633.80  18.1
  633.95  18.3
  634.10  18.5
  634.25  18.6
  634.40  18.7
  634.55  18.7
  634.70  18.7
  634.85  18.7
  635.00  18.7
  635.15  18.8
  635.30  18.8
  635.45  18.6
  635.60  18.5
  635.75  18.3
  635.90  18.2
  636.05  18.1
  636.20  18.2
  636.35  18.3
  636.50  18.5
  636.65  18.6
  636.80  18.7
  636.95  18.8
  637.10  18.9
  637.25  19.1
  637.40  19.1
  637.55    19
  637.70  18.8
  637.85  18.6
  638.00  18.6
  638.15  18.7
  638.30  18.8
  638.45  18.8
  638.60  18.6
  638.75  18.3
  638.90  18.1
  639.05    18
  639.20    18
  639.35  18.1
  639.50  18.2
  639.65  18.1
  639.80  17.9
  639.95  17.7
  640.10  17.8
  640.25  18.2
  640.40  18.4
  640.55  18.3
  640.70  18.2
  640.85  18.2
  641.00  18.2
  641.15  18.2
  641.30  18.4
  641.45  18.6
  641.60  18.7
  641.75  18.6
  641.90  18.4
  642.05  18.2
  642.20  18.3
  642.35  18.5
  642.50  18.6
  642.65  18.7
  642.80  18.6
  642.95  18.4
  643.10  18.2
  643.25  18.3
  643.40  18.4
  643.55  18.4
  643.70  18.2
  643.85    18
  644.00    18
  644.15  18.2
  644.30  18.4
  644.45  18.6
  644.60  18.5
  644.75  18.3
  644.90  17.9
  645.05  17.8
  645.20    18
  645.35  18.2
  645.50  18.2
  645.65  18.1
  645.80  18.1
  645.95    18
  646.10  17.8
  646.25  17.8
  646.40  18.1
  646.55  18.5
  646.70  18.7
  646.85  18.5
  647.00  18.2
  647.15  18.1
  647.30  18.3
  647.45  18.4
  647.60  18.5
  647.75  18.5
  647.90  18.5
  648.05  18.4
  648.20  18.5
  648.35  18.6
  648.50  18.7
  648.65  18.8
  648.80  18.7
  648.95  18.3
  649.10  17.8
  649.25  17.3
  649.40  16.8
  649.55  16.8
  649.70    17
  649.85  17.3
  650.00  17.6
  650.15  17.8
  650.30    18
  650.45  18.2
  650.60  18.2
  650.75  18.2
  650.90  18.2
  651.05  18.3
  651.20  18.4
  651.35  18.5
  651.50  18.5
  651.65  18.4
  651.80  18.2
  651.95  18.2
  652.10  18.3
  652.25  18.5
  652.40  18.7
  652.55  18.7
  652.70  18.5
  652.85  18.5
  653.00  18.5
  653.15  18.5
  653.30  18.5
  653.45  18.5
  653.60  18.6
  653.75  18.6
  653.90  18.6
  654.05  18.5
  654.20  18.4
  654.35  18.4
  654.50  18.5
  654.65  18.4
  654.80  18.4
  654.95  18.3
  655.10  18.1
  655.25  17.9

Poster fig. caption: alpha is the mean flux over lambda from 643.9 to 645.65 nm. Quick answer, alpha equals 18.2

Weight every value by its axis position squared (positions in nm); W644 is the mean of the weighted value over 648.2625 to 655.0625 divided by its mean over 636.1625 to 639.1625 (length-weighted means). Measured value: 1.0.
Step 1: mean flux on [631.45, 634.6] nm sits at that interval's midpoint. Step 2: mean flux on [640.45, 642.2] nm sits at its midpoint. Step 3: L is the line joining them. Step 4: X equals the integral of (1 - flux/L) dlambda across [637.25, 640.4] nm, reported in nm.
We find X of 0.00 nm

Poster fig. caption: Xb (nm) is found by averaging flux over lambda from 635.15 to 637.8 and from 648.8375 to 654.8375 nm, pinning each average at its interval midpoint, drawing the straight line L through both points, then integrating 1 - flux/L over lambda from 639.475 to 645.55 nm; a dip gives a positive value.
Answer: 0.061 nm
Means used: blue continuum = 18.6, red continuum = 18.2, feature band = 18.3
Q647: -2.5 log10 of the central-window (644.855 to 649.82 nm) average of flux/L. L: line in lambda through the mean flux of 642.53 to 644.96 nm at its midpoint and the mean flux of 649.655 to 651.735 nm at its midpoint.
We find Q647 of 0.005 mag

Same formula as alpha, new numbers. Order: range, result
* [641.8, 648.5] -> 18.3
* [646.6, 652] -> 18.2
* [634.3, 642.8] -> 18.5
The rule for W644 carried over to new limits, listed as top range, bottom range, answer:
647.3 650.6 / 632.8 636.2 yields 1.02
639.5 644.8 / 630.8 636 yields 1.02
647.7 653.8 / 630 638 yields 1.03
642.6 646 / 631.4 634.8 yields 1.02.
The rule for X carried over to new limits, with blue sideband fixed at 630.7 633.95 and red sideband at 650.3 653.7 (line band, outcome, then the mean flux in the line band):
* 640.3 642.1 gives 0.01 nm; 18.4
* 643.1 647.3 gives 0.06 nm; 18.2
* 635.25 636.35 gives 0.01 nm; 18.4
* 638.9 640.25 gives 0.04 nm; 18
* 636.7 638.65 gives -0.03 nm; 18.8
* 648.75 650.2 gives 0.07 nm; 17.5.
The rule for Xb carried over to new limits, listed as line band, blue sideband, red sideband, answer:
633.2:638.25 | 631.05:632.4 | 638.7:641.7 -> -0.085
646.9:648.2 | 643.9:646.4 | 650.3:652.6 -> -0.012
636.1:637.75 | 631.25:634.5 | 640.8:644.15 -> -0.027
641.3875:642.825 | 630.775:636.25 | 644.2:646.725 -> -0.020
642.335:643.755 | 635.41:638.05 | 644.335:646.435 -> -0.015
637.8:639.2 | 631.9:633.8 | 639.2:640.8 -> -0.023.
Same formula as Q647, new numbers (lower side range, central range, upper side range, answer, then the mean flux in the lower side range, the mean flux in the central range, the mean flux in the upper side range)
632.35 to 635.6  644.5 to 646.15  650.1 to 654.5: 0.02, 18.6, 18.1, 18.4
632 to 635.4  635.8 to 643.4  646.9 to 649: 0.01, 18.6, 18.4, 18.5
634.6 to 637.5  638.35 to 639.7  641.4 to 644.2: 0.02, 18.6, 18.3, 18.4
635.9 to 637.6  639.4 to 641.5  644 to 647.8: 0.02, 18.6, 18.2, 18.2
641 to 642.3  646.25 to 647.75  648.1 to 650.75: -0.02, 18.4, 18.3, 17.9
